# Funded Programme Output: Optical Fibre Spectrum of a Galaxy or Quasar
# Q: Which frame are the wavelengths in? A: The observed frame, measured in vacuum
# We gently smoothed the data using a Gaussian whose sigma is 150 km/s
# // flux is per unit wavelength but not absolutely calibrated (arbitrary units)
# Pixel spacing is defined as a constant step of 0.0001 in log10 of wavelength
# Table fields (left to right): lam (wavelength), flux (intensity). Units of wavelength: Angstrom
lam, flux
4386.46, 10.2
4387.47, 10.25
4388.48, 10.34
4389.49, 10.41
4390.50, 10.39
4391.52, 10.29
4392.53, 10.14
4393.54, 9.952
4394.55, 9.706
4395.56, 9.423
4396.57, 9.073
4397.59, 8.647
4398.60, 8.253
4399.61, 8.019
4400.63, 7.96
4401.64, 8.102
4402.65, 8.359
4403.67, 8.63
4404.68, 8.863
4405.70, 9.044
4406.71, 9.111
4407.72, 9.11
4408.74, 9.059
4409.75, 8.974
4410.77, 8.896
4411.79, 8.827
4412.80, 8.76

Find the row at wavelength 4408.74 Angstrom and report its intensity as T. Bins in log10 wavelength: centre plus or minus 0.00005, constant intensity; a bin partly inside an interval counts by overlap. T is 9.059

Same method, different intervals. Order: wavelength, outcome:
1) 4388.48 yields 10.34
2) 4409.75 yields 8.974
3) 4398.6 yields 8.253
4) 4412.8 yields 8.76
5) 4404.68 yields 8.863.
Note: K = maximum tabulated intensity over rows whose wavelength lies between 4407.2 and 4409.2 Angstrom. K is 9.11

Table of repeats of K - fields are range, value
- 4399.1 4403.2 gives 8.359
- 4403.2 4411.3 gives 9.111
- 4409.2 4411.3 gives 8.974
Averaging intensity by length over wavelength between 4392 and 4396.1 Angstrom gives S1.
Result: 9.82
